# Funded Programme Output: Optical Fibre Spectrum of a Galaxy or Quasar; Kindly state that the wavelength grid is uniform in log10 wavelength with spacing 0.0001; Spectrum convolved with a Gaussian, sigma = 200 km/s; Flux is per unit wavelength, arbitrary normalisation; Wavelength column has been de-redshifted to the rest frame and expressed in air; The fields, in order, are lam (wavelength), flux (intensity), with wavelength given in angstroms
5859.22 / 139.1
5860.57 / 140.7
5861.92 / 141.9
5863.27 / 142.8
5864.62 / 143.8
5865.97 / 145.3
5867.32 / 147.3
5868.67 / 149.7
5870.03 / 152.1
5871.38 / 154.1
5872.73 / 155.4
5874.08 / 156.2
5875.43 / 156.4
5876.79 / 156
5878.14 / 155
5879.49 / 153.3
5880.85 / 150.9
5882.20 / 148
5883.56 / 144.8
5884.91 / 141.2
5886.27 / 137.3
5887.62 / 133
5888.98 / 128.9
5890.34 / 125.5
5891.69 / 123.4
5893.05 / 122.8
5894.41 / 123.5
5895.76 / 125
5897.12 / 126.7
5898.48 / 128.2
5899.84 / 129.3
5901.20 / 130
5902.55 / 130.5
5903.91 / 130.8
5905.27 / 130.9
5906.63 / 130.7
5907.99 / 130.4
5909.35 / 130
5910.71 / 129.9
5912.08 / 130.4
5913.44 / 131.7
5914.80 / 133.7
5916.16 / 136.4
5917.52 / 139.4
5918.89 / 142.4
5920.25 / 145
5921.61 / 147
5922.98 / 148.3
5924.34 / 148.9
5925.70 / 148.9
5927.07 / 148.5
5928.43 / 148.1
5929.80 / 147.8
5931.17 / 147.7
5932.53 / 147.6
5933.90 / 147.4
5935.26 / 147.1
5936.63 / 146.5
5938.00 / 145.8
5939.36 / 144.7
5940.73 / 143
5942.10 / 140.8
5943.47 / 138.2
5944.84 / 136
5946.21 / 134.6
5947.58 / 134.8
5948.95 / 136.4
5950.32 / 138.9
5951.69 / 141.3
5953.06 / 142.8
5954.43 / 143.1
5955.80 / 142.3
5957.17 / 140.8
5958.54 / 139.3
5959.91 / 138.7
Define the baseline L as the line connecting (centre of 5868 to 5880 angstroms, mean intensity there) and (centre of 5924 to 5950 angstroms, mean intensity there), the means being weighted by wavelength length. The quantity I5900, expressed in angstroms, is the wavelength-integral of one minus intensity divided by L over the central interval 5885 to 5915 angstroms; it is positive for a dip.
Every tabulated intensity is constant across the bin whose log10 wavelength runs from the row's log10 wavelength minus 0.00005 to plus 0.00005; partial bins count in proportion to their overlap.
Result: 4.1 angstroms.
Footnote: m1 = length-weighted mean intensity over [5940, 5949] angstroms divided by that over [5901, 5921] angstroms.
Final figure 1.03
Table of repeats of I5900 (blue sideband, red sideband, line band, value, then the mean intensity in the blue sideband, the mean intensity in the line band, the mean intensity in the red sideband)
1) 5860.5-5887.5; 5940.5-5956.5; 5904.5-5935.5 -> 0.44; 148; 141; 139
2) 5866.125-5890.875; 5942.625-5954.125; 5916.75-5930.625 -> -0.51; 147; 146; 138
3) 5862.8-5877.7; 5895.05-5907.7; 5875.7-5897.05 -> 0.31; 151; 138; 129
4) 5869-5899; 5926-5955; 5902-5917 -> 1.09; 141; 131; 143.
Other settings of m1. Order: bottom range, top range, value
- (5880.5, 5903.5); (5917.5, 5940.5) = 1.11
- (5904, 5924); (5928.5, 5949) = 1.05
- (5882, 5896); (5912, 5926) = 1.07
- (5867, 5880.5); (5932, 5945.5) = 0.94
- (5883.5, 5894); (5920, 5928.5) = 1.13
